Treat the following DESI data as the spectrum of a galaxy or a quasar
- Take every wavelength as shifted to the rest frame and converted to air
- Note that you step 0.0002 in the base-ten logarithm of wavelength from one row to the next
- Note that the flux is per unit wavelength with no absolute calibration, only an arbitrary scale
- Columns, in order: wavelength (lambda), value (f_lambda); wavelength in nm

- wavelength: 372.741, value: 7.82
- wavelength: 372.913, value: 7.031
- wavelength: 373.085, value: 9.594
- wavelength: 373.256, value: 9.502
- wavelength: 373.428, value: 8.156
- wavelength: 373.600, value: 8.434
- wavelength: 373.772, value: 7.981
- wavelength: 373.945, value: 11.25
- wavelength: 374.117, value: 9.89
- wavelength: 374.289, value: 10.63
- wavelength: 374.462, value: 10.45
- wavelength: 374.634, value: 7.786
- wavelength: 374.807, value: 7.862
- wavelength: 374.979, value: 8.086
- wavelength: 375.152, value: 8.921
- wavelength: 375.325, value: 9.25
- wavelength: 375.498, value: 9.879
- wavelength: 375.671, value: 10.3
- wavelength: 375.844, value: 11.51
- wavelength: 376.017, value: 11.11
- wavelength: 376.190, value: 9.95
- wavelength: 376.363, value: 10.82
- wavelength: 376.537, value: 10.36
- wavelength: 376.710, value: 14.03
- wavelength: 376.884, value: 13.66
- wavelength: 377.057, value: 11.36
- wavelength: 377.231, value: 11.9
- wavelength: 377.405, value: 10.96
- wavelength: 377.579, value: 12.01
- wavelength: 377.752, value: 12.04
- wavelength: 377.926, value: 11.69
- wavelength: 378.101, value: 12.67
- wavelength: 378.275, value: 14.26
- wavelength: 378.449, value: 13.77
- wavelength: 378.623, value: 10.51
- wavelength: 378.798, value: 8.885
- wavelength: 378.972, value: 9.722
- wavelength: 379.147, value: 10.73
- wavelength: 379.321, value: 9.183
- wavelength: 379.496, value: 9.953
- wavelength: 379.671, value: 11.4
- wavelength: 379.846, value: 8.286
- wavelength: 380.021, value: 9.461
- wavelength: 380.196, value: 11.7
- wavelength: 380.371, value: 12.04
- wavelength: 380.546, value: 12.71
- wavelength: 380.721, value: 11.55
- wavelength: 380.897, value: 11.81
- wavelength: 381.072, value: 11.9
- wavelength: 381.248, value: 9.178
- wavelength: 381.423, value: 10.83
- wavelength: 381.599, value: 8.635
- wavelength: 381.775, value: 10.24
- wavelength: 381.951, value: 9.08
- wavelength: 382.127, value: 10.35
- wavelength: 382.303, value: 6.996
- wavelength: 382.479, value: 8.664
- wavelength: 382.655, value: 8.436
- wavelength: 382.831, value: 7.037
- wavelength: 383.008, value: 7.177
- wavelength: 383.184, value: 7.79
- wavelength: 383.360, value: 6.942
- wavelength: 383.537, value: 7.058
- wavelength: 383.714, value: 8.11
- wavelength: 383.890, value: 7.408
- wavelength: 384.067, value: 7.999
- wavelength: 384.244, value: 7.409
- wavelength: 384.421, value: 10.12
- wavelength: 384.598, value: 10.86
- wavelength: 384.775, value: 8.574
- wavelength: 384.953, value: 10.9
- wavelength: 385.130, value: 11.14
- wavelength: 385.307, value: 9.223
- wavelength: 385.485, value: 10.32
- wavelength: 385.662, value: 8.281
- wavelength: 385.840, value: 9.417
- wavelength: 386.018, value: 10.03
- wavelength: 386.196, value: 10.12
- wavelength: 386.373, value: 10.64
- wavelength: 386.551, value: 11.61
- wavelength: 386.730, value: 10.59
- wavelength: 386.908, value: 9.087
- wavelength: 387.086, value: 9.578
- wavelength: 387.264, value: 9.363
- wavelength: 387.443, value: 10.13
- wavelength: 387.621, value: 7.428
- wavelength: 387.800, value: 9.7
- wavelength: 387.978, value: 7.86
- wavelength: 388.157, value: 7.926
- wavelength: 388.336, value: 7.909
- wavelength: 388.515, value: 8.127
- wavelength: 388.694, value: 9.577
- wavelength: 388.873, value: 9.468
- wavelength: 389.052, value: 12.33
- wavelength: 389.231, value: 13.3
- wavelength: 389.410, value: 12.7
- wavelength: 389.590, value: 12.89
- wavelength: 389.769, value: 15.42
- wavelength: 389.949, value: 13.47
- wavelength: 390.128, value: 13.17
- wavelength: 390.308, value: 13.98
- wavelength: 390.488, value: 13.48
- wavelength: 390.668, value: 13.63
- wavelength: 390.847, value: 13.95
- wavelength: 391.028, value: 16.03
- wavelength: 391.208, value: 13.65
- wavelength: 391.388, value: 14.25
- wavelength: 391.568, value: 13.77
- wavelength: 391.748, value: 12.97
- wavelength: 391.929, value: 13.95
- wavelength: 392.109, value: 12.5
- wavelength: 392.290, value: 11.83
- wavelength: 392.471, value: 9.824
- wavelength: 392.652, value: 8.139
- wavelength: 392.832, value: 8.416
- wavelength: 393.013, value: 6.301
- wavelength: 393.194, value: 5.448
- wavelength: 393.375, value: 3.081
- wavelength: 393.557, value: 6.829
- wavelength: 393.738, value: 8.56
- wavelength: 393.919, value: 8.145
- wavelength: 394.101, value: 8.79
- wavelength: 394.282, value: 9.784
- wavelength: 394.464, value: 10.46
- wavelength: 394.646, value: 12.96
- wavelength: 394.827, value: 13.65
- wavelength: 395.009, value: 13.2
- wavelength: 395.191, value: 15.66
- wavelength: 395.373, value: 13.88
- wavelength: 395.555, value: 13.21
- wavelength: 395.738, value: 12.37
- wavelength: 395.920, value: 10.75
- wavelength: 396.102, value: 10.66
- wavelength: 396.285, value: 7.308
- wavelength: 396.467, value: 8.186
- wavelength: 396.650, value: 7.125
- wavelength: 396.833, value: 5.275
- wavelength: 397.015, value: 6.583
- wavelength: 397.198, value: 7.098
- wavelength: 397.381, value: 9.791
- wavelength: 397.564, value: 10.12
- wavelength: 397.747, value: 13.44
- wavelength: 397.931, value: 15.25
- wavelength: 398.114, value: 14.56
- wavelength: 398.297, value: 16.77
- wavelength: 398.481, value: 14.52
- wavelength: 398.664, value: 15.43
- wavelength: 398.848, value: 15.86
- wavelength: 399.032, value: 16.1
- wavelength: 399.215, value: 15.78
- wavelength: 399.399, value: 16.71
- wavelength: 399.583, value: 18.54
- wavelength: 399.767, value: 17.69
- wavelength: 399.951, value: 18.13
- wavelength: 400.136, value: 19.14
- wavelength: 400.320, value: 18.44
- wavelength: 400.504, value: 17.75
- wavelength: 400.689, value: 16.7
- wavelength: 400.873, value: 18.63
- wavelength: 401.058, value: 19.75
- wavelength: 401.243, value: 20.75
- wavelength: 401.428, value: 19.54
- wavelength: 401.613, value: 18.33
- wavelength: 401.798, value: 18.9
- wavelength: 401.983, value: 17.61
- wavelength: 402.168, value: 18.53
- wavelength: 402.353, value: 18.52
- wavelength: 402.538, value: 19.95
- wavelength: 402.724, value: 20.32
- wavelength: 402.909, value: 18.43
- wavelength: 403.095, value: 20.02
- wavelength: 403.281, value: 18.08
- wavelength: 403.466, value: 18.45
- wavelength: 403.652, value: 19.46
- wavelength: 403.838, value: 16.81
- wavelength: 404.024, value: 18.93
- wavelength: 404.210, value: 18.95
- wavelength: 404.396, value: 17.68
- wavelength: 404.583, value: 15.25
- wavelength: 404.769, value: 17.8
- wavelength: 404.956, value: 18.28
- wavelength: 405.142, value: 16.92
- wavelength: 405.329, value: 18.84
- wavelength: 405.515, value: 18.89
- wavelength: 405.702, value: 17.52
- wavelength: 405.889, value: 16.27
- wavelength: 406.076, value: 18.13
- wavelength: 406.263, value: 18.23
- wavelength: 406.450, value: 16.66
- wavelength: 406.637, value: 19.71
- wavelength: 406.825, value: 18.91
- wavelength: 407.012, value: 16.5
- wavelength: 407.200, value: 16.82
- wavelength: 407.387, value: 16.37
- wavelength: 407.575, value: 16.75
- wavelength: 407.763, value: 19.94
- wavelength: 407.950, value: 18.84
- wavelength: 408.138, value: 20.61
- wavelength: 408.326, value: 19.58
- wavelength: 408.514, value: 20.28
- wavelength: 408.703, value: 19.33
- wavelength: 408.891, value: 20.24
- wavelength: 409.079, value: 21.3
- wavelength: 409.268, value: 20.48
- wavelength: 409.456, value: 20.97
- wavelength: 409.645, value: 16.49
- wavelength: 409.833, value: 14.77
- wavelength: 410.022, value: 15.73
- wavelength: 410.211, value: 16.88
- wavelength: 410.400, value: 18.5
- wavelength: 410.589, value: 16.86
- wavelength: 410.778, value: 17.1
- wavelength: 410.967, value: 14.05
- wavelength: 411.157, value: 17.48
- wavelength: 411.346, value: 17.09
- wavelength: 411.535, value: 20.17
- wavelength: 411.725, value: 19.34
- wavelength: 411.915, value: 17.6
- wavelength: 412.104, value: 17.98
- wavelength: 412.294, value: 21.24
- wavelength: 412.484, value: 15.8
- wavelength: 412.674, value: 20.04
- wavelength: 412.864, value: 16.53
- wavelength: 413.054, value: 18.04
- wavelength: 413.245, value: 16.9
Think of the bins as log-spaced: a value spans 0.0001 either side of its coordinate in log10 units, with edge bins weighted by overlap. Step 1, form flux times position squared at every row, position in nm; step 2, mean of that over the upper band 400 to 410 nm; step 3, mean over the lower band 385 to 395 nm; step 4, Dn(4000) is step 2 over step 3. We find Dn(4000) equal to 1.87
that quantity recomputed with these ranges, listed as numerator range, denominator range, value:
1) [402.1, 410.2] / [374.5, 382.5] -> 1.99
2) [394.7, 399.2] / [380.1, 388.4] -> 1.37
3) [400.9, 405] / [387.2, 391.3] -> 1.73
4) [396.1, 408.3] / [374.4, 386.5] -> 1.85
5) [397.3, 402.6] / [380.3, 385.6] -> 1.98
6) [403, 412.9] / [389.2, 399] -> 1.69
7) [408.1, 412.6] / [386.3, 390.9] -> 1.85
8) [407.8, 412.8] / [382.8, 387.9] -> 2.29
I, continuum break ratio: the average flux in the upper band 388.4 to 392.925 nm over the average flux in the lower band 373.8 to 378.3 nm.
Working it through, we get 1.15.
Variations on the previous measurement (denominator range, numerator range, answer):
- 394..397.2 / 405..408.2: 1.72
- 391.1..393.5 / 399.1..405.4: 1.78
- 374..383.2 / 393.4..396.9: 0.99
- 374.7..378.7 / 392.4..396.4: 0.89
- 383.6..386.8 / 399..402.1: 1.90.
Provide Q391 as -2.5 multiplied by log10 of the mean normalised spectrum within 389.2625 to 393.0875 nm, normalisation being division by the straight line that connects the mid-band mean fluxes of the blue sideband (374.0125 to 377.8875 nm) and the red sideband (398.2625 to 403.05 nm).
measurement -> 0.20 mag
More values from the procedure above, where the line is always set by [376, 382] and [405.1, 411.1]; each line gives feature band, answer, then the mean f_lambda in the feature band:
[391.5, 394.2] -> 0.49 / 9.2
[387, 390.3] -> 0.25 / 10.7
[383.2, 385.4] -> 0.37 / 8.78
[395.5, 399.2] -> 0.32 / 11.6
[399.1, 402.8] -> -0.13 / 18.5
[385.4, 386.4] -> 0.29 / 9.75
